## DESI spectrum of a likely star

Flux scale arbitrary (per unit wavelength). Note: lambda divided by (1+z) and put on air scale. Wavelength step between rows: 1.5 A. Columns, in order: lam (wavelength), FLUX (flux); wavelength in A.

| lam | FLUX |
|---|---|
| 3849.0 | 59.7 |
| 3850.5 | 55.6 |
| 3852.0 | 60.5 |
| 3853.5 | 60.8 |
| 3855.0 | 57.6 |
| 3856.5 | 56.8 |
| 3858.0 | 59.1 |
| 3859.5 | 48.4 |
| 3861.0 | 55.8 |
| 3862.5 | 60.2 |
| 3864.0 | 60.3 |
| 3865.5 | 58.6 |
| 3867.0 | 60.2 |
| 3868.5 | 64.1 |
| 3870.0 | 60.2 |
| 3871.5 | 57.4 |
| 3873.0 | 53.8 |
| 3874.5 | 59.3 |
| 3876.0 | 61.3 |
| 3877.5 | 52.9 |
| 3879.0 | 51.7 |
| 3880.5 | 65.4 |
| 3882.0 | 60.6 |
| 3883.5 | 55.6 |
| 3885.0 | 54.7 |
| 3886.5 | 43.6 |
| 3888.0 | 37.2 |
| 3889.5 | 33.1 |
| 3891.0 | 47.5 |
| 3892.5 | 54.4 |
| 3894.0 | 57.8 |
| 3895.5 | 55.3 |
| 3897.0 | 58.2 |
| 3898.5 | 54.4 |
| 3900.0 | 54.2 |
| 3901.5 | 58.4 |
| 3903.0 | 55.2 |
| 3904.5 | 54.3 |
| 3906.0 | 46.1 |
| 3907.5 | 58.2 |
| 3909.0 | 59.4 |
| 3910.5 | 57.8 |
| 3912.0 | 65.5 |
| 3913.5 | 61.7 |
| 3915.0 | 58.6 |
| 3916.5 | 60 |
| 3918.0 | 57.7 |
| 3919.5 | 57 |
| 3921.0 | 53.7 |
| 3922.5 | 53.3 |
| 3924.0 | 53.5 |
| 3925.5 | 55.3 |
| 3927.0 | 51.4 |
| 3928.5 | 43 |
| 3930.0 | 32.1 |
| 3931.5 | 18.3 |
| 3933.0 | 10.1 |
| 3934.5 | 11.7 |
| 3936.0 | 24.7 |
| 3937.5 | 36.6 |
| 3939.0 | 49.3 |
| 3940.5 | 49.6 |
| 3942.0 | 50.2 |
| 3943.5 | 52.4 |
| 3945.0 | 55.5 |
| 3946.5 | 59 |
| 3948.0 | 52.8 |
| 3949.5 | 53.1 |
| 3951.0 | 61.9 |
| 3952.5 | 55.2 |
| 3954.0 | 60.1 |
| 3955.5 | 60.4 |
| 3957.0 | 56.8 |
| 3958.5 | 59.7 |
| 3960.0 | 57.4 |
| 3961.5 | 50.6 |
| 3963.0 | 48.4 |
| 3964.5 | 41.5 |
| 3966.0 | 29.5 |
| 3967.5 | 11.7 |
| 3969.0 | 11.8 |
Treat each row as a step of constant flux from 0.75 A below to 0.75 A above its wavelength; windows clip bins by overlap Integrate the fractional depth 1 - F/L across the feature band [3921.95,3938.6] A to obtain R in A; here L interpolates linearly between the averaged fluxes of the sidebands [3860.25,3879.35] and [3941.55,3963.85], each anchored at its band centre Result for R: 6.2 A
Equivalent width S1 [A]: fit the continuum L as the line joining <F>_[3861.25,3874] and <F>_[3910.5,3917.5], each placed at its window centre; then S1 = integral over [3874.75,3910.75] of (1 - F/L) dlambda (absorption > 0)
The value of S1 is 3.88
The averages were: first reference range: 59.2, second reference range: 60.9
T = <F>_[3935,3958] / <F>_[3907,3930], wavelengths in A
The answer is 0.93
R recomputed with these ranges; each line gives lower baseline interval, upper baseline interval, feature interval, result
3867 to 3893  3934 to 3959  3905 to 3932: -0.5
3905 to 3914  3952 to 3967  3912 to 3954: 5.3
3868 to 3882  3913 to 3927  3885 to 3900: 2.1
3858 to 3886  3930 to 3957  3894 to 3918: -2.7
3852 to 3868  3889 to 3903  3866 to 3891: 0.6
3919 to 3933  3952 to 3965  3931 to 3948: 3.6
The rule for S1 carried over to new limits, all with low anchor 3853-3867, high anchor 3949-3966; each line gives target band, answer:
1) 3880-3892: 1.52 A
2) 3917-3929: 0.38 A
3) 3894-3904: 0.01 A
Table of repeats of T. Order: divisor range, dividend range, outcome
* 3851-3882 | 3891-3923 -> 0.97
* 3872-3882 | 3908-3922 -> 1.02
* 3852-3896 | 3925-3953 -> 0.78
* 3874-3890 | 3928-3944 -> 0.65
